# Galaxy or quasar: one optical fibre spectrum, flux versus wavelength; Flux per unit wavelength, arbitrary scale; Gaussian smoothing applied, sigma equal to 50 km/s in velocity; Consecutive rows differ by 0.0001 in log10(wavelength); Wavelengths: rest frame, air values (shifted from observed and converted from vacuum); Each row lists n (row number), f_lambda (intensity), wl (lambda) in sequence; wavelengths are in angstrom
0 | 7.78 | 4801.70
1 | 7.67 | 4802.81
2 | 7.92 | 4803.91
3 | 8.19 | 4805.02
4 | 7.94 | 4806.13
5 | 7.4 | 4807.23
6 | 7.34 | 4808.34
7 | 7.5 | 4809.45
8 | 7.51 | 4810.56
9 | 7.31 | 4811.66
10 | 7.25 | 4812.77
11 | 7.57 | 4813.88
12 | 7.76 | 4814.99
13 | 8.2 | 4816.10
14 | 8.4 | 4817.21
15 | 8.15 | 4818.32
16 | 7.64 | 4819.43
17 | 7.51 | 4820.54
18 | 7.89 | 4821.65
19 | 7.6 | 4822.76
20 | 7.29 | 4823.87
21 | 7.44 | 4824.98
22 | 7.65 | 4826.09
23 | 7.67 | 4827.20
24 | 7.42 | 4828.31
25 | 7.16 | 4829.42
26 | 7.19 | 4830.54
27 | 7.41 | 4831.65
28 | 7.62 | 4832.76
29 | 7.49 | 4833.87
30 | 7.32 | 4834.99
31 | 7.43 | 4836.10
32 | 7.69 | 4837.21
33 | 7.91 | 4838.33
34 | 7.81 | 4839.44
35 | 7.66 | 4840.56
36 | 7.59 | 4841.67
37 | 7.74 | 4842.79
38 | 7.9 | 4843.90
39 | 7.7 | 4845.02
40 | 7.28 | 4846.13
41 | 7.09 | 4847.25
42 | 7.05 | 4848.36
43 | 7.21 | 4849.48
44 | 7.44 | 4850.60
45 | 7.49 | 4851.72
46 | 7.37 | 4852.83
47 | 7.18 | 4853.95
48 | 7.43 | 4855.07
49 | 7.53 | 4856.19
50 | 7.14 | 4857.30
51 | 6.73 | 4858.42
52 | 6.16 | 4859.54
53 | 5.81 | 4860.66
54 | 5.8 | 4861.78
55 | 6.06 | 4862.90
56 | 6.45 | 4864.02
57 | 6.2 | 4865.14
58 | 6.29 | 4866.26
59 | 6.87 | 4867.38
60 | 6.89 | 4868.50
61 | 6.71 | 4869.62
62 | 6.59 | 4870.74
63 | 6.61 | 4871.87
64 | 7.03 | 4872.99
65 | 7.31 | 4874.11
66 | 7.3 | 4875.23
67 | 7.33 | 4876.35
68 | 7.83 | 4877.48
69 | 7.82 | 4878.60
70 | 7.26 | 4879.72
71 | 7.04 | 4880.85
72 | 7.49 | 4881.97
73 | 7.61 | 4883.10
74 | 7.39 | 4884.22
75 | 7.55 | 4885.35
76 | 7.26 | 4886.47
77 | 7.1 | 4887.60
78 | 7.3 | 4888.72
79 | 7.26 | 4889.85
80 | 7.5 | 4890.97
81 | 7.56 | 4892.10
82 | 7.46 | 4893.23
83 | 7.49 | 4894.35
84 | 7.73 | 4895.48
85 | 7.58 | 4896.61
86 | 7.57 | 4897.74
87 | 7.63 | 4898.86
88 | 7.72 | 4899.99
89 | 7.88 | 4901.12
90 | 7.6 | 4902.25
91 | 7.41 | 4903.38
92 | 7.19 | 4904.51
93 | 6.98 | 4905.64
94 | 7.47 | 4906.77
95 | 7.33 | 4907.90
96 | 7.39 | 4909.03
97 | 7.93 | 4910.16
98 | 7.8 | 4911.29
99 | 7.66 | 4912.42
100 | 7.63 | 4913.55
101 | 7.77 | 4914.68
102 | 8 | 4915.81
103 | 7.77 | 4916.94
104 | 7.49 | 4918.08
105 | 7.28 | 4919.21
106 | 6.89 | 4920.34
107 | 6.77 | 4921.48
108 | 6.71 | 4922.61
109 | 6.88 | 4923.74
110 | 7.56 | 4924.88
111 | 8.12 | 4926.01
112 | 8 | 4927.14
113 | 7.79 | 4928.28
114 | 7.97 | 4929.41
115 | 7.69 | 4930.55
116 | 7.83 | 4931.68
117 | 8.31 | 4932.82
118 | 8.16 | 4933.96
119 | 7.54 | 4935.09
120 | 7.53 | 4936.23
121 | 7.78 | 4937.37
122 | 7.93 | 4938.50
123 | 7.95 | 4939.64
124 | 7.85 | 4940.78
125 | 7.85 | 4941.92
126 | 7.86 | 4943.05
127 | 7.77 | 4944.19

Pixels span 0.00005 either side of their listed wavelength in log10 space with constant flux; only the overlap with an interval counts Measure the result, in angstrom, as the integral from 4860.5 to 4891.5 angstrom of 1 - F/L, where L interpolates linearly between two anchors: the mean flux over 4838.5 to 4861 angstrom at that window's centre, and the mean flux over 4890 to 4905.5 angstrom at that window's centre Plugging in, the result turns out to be 1.8 angstrom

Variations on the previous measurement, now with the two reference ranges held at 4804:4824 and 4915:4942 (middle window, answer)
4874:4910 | 1.0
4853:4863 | 1.3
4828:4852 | 0.6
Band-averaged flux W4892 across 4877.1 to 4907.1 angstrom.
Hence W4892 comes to 7.47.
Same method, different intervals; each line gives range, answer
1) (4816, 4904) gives 7.32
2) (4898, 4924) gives 7.45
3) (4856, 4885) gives 6.89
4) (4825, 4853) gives 7.49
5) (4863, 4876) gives 6.74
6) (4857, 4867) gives 6.28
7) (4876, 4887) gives 7.46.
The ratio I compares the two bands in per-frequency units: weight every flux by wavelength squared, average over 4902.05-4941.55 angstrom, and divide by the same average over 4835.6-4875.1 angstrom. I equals 1.11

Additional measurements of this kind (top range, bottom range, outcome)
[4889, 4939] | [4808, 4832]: 1.04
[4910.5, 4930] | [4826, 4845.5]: 1.03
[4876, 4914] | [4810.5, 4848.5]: 1.01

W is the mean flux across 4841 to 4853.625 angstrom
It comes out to 7.44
